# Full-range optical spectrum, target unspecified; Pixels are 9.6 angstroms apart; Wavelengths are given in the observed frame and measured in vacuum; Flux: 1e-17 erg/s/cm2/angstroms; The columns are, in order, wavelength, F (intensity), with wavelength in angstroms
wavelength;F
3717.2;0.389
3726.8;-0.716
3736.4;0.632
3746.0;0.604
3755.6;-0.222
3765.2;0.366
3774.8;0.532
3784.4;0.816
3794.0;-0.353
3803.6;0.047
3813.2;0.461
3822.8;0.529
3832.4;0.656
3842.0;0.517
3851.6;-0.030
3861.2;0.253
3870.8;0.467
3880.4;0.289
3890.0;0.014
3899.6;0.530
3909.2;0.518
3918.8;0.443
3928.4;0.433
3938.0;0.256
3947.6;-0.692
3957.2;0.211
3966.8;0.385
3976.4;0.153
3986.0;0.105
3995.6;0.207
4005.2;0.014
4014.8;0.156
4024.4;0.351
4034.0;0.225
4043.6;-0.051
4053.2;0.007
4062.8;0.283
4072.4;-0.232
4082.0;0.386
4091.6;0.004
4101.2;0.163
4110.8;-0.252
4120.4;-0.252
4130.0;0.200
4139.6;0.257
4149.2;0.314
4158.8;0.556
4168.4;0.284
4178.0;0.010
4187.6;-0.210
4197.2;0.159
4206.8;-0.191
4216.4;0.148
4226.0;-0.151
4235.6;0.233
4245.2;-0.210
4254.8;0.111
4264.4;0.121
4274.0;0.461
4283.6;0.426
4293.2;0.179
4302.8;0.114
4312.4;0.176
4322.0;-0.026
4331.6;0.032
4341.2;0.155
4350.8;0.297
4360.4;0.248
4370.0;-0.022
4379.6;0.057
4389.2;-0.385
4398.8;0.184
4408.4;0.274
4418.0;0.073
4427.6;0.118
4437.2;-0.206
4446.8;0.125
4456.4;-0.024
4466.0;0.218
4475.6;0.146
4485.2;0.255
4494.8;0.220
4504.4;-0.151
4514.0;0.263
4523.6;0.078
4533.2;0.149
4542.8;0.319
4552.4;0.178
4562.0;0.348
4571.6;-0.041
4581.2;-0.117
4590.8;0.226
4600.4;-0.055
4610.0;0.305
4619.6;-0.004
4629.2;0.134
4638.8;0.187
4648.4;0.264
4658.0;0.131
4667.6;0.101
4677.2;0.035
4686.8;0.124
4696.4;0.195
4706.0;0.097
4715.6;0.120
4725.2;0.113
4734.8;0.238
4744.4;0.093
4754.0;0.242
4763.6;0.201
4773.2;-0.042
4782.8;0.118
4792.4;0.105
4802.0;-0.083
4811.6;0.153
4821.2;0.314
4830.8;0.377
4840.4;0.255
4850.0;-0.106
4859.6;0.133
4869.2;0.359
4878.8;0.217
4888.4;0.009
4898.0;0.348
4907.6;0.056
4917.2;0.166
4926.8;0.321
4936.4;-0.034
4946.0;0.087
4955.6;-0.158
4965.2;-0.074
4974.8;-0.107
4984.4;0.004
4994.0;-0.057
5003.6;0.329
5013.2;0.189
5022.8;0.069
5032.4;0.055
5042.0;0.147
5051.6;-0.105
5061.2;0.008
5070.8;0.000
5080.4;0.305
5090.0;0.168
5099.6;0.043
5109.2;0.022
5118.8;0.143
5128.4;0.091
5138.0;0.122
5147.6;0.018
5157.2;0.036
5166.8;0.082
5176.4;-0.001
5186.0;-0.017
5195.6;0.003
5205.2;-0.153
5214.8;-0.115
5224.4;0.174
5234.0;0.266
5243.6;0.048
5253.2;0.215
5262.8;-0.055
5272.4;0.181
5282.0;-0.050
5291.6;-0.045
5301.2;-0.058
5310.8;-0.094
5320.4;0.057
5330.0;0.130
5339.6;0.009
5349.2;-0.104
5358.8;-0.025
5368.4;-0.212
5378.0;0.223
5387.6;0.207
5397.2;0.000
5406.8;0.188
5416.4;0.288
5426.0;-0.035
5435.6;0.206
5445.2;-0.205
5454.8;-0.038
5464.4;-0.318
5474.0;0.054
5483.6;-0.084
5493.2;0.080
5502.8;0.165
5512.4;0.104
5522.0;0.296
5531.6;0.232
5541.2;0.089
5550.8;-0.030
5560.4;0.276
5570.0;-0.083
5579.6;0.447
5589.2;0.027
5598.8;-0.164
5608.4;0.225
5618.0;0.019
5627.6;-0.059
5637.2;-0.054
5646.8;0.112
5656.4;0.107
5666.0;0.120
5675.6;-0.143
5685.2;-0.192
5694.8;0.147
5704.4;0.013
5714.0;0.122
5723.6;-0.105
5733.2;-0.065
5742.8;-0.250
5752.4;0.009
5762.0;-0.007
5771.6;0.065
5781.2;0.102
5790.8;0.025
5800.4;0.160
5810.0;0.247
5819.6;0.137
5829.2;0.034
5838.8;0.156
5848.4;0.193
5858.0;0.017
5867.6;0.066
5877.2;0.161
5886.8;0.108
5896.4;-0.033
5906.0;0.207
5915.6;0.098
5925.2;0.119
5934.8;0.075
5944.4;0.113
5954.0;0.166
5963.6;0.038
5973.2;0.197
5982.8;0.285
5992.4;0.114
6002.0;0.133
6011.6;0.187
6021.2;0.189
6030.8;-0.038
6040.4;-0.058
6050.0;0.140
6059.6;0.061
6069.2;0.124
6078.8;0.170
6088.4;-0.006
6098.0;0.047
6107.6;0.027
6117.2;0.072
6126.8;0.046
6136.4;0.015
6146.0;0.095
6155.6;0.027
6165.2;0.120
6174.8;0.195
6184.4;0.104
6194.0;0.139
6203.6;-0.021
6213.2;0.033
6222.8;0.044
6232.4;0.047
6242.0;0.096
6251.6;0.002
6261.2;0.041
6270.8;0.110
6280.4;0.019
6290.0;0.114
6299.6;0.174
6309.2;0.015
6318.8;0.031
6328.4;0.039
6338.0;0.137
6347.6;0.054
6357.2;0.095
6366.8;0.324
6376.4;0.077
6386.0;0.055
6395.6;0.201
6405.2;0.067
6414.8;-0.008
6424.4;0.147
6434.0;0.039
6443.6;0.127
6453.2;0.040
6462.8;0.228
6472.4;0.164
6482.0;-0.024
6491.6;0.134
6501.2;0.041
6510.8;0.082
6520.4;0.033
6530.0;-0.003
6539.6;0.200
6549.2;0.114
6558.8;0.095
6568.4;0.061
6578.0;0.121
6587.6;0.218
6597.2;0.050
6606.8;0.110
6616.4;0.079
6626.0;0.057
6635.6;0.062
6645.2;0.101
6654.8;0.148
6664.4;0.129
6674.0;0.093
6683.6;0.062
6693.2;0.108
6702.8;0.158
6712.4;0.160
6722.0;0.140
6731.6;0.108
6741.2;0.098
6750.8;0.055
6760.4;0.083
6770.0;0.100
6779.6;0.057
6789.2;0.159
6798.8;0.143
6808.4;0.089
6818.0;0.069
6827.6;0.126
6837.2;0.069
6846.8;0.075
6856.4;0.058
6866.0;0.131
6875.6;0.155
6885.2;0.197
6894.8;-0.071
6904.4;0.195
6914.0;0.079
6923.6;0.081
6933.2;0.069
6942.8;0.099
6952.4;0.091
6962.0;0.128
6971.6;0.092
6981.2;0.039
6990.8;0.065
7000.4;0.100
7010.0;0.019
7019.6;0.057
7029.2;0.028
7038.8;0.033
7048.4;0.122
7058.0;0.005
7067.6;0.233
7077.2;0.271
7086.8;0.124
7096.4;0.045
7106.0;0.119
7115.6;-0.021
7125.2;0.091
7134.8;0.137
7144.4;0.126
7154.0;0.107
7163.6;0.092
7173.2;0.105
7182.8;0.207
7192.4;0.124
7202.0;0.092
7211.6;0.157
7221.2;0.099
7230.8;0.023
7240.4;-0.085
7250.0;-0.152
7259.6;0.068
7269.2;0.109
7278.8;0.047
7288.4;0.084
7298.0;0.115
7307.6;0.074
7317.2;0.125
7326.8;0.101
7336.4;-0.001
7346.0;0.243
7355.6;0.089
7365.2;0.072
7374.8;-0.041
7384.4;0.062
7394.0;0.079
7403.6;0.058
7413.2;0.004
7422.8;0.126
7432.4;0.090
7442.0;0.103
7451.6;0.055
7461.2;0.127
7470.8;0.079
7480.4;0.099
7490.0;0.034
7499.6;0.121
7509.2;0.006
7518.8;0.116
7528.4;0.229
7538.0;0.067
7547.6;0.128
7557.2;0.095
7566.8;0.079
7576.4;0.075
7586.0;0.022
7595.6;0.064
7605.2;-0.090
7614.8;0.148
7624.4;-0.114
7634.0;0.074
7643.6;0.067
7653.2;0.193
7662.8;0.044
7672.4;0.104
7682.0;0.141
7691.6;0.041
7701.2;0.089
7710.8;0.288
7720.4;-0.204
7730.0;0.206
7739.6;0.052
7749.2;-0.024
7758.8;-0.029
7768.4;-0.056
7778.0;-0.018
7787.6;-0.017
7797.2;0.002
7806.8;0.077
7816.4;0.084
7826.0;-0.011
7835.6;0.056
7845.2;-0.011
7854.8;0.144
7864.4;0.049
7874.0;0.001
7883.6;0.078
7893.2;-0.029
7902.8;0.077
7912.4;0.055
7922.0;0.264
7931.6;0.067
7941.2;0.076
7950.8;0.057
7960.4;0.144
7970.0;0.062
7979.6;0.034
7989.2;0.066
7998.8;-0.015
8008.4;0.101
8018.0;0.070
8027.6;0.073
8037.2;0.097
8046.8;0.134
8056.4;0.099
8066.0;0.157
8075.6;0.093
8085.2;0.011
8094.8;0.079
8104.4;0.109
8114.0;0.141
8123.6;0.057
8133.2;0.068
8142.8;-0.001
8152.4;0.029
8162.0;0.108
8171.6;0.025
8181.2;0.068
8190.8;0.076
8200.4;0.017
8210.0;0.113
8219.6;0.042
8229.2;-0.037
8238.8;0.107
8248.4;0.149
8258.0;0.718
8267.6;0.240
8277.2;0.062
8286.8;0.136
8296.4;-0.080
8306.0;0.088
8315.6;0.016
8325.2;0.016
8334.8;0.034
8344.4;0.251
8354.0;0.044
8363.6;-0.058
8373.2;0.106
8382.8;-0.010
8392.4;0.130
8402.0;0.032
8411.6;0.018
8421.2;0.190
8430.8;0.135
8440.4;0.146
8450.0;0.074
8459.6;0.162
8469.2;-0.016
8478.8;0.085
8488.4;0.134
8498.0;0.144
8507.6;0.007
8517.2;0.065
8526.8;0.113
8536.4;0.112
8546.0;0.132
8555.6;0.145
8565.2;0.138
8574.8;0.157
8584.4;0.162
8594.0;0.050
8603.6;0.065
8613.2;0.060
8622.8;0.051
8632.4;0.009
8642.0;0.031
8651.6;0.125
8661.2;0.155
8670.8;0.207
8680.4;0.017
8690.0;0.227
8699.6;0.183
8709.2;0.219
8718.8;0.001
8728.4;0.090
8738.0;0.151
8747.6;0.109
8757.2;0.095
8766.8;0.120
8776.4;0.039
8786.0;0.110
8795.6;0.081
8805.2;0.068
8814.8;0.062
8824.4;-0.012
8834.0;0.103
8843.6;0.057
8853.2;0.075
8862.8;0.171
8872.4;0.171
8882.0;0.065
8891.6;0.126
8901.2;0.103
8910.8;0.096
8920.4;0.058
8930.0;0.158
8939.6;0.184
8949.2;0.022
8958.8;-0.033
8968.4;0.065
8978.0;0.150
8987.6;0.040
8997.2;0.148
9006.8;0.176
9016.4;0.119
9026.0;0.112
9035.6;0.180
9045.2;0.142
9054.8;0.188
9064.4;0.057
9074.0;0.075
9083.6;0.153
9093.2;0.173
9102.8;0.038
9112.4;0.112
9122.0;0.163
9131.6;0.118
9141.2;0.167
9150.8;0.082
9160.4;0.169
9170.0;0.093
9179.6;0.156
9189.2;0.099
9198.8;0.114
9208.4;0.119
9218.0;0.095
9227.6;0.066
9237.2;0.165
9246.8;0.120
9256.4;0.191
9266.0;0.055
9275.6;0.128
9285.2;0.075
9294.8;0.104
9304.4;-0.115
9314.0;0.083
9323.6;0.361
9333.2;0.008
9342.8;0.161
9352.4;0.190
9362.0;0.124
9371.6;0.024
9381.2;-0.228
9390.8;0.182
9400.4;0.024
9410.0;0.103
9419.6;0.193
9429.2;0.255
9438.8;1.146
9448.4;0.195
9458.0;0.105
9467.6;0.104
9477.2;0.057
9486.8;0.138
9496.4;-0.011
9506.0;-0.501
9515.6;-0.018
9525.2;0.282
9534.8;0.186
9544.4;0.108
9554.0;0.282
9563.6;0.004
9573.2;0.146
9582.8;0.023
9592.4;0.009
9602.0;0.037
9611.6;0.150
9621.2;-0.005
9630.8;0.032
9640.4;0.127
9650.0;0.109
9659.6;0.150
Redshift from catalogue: 1.215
